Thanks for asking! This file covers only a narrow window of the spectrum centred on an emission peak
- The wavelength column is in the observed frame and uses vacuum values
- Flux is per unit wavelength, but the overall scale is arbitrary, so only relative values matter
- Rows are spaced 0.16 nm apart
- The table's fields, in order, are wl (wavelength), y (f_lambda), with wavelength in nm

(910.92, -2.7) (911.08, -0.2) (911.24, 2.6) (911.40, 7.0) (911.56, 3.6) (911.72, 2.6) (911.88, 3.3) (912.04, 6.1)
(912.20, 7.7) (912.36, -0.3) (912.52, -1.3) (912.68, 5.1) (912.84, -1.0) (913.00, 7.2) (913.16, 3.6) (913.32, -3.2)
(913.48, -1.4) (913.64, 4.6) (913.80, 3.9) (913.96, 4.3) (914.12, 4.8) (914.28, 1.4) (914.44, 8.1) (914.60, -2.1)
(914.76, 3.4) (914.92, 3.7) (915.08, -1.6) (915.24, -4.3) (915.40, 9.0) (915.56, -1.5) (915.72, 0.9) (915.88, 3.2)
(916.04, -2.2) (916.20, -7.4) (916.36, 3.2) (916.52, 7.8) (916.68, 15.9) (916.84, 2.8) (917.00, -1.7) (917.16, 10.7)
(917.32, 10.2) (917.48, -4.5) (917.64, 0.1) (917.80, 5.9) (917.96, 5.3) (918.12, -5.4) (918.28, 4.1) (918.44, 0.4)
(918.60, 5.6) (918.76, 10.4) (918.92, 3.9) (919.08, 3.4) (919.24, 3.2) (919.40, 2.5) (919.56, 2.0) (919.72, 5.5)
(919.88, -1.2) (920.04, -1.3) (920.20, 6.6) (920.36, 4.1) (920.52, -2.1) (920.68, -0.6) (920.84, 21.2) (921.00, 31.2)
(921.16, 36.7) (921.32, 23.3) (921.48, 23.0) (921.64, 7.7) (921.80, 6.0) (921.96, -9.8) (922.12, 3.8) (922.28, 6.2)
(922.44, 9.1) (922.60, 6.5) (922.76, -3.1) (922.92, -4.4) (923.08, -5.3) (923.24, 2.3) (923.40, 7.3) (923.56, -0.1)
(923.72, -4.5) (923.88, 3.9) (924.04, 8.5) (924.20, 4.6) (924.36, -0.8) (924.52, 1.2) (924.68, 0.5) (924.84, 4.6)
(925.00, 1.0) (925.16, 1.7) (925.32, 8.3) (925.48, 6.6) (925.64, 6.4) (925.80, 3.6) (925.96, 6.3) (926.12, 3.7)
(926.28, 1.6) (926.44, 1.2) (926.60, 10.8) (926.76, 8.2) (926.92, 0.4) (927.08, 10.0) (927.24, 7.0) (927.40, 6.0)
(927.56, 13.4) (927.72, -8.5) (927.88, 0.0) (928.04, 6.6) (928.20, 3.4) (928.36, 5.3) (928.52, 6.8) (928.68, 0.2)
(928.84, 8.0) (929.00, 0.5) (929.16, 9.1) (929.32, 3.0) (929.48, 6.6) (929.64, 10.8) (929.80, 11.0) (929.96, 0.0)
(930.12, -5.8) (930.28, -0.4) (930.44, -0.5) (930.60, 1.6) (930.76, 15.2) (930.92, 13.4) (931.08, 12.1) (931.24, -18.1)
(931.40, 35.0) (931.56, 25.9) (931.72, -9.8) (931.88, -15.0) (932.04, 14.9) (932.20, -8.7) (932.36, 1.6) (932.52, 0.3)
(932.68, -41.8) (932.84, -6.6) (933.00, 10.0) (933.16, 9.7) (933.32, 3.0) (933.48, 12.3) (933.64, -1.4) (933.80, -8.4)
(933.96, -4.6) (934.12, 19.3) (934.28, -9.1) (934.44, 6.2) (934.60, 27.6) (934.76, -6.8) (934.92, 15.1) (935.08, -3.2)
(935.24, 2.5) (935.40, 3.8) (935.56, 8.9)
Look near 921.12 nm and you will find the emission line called Hbeta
